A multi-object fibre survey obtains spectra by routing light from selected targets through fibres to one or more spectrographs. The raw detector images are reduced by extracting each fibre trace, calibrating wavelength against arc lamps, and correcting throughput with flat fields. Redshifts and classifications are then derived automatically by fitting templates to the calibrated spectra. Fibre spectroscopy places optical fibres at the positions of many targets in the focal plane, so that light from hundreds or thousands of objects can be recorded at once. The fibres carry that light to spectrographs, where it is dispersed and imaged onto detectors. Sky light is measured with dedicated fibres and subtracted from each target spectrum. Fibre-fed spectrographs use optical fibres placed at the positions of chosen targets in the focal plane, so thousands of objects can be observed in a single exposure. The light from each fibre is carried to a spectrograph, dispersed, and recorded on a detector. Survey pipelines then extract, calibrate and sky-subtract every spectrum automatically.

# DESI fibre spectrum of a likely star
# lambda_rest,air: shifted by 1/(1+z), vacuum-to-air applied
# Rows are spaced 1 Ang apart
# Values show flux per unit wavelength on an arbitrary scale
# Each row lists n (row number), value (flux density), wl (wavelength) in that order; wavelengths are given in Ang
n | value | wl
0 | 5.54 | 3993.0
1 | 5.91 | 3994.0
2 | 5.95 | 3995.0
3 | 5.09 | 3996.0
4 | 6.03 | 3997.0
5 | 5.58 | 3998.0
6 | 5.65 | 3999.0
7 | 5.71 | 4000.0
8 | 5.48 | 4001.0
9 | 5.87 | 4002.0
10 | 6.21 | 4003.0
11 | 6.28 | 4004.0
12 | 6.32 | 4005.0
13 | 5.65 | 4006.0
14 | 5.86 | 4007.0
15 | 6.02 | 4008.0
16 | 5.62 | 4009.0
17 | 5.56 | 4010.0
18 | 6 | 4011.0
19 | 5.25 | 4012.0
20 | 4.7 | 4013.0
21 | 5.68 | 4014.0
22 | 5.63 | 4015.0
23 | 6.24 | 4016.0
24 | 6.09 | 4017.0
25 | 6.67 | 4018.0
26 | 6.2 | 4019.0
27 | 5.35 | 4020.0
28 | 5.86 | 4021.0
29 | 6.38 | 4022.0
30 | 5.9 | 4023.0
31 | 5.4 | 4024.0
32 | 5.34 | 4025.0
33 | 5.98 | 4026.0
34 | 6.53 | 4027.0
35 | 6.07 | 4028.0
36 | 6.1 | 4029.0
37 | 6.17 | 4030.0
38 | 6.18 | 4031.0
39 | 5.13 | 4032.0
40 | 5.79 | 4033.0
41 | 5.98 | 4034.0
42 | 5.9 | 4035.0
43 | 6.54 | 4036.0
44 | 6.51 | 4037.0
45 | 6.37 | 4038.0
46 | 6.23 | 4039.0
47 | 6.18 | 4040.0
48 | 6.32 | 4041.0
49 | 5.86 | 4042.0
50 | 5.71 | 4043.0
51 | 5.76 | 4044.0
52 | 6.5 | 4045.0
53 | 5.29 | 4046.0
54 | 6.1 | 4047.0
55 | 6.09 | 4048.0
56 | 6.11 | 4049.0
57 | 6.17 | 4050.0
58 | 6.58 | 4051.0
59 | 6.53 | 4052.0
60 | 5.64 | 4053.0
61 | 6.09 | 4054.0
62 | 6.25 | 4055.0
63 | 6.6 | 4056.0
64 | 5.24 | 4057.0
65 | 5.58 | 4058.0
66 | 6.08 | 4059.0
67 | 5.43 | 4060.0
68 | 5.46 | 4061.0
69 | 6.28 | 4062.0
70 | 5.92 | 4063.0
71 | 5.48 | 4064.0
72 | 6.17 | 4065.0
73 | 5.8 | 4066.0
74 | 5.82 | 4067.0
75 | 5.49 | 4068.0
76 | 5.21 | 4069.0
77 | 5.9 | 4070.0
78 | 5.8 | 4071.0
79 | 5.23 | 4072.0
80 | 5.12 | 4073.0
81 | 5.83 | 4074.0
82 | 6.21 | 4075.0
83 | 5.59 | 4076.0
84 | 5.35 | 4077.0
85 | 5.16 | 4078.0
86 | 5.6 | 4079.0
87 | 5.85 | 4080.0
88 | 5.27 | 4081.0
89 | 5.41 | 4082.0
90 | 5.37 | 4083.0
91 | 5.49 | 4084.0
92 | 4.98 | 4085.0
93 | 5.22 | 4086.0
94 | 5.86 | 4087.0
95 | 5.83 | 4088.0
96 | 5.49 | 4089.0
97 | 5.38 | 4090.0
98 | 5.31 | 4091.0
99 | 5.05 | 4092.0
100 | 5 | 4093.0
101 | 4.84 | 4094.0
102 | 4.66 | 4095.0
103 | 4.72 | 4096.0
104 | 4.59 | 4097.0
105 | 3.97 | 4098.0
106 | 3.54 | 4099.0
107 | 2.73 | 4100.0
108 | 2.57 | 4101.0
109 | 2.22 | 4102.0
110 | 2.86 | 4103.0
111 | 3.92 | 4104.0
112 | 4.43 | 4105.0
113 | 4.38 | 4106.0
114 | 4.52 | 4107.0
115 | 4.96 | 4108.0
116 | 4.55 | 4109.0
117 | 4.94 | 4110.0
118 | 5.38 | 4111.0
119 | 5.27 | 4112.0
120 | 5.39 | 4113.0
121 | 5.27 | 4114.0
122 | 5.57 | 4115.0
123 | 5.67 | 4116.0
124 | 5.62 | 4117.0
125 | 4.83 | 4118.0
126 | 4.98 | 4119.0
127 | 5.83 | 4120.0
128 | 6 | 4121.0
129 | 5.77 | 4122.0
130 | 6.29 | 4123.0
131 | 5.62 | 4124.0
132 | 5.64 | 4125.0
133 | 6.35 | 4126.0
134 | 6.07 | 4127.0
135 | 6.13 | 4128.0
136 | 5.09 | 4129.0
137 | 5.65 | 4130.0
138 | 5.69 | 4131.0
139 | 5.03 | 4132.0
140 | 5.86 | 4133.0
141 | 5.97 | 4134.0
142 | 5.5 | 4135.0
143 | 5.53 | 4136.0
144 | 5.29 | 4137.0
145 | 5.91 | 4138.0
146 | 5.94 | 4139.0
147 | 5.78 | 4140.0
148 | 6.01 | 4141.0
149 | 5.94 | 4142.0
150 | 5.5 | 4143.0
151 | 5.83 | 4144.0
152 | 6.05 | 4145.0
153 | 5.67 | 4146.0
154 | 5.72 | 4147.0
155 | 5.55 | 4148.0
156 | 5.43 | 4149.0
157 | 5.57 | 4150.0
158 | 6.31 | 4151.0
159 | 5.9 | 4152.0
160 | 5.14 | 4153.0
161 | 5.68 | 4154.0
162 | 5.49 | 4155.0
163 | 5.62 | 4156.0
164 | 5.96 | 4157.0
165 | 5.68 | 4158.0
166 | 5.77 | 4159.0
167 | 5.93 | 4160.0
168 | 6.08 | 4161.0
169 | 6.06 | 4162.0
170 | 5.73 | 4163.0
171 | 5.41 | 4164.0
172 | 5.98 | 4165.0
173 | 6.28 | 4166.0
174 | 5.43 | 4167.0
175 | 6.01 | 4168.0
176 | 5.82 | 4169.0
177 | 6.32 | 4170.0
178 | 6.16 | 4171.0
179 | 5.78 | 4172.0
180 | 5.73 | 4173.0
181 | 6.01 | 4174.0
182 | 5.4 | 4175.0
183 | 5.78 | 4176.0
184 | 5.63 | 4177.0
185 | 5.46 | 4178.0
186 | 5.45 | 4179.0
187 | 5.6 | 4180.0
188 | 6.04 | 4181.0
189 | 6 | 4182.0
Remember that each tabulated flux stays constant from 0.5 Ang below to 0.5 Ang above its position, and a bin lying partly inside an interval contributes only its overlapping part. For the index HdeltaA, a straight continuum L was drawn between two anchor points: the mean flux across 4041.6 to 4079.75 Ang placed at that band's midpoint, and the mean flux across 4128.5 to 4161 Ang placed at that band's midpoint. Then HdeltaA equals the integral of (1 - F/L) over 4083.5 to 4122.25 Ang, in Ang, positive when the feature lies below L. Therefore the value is 6.4 Ang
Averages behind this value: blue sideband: 5.82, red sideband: 5.69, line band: 4.8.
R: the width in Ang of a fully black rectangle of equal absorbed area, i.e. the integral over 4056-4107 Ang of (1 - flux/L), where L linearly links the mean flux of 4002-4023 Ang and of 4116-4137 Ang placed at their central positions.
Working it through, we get 5.8 Ang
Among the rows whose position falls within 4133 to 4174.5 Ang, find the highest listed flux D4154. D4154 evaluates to 6.32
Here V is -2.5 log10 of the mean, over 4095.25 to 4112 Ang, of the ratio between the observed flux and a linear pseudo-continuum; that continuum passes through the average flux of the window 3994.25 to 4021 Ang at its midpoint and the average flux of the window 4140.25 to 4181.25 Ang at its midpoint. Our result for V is 0.38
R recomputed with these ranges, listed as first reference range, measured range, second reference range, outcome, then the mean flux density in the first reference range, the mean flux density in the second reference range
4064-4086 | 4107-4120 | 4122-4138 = 1.1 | 5.55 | 5.72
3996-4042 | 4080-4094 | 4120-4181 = 1.2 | 5.91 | 5.77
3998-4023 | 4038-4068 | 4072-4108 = -3.9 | 5.84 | 4.82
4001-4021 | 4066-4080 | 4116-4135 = 0.4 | 5.84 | 5.68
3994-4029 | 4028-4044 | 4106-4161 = -0.7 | 5.83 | 5.6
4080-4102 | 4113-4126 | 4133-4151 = -0.7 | 4.79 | 5.74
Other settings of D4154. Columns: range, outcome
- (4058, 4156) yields 6.35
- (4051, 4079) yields 6.6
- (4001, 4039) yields 6.67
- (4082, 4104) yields 5.86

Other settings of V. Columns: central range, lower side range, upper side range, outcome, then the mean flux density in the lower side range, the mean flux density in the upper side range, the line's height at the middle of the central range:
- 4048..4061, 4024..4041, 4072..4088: -0.04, 6.05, 5.49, 5.79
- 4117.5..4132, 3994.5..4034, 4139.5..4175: 0.02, 5.84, 5.8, 5.81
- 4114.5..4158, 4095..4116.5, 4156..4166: -0.11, 4.36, 5.86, 5.19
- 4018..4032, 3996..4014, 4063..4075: -0.05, 5.73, 5.66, 5.71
